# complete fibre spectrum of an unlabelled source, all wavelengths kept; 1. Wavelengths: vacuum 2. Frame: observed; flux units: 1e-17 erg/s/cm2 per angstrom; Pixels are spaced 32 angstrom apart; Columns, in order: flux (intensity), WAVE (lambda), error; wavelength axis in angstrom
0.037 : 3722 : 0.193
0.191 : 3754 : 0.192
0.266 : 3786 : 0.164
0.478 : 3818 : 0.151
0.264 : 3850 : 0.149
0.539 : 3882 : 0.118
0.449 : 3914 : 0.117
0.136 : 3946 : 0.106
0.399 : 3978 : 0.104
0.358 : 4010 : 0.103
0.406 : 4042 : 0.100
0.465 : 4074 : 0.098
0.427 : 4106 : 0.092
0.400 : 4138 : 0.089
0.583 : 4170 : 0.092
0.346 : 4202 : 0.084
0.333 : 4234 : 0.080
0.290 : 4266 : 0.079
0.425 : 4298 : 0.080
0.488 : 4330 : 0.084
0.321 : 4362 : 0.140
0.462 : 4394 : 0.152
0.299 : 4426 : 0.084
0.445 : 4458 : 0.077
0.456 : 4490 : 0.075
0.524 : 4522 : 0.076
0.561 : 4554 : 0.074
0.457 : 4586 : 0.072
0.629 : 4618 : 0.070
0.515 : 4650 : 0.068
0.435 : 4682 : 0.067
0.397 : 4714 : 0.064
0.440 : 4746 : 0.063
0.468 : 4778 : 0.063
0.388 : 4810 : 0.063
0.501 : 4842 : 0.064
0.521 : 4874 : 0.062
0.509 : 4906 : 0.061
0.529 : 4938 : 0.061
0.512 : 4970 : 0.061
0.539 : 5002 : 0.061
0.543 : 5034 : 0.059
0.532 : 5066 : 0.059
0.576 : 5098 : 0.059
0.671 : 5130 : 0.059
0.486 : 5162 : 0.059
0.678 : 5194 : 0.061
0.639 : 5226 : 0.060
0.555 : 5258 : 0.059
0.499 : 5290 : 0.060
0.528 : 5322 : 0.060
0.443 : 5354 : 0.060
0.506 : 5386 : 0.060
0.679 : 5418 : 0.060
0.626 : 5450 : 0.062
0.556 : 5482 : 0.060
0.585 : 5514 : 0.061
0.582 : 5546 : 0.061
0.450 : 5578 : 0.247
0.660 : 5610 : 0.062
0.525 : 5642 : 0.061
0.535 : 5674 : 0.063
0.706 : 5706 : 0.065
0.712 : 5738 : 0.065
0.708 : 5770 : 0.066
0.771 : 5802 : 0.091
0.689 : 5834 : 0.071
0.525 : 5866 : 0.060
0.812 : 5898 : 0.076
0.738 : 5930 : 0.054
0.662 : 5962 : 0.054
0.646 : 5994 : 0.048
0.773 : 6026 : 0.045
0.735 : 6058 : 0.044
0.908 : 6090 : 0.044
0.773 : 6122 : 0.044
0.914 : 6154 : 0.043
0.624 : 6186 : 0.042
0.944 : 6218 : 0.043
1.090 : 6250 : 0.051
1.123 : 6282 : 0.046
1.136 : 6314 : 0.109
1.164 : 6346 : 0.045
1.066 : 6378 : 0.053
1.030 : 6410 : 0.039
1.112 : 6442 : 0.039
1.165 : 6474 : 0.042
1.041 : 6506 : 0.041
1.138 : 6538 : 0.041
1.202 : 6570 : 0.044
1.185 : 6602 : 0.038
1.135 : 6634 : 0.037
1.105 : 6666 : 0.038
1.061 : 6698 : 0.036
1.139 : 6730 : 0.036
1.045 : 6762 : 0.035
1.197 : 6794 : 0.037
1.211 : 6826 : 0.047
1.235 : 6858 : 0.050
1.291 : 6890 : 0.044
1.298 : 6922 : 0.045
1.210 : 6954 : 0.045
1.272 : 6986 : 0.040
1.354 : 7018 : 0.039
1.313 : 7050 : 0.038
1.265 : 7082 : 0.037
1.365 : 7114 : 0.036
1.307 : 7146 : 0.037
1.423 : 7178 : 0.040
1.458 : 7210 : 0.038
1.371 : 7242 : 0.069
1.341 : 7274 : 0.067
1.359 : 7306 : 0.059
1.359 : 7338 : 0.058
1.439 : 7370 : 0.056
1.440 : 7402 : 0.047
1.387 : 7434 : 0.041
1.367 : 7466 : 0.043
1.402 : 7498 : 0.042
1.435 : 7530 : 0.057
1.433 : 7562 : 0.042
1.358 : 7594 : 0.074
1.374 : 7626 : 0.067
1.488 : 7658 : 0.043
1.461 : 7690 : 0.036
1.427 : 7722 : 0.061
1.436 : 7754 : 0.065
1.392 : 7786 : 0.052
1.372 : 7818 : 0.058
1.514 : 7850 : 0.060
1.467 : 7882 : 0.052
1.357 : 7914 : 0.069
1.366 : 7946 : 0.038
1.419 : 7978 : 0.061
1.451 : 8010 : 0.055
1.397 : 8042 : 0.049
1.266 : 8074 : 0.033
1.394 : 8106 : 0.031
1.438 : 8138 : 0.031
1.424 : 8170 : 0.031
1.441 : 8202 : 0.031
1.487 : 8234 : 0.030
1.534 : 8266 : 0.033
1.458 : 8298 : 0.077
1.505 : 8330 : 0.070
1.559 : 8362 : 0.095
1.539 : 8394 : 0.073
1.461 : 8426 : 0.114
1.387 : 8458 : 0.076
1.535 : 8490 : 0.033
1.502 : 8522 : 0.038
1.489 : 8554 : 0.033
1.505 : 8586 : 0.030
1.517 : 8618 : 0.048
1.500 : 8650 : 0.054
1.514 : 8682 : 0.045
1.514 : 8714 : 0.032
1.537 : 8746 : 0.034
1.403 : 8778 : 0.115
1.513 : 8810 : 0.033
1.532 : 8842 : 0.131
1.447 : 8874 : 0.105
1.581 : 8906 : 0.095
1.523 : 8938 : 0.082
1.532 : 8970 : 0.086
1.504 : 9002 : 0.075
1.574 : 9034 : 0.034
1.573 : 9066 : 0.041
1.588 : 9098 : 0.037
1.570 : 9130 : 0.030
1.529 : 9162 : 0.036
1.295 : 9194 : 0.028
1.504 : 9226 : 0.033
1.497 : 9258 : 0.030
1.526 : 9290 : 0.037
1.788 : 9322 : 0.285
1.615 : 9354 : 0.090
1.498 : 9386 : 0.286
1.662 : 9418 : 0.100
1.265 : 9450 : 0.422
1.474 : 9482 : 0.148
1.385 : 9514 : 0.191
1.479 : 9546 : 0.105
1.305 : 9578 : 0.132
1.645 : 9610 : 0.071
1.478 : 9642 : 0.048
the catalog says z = 0.56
